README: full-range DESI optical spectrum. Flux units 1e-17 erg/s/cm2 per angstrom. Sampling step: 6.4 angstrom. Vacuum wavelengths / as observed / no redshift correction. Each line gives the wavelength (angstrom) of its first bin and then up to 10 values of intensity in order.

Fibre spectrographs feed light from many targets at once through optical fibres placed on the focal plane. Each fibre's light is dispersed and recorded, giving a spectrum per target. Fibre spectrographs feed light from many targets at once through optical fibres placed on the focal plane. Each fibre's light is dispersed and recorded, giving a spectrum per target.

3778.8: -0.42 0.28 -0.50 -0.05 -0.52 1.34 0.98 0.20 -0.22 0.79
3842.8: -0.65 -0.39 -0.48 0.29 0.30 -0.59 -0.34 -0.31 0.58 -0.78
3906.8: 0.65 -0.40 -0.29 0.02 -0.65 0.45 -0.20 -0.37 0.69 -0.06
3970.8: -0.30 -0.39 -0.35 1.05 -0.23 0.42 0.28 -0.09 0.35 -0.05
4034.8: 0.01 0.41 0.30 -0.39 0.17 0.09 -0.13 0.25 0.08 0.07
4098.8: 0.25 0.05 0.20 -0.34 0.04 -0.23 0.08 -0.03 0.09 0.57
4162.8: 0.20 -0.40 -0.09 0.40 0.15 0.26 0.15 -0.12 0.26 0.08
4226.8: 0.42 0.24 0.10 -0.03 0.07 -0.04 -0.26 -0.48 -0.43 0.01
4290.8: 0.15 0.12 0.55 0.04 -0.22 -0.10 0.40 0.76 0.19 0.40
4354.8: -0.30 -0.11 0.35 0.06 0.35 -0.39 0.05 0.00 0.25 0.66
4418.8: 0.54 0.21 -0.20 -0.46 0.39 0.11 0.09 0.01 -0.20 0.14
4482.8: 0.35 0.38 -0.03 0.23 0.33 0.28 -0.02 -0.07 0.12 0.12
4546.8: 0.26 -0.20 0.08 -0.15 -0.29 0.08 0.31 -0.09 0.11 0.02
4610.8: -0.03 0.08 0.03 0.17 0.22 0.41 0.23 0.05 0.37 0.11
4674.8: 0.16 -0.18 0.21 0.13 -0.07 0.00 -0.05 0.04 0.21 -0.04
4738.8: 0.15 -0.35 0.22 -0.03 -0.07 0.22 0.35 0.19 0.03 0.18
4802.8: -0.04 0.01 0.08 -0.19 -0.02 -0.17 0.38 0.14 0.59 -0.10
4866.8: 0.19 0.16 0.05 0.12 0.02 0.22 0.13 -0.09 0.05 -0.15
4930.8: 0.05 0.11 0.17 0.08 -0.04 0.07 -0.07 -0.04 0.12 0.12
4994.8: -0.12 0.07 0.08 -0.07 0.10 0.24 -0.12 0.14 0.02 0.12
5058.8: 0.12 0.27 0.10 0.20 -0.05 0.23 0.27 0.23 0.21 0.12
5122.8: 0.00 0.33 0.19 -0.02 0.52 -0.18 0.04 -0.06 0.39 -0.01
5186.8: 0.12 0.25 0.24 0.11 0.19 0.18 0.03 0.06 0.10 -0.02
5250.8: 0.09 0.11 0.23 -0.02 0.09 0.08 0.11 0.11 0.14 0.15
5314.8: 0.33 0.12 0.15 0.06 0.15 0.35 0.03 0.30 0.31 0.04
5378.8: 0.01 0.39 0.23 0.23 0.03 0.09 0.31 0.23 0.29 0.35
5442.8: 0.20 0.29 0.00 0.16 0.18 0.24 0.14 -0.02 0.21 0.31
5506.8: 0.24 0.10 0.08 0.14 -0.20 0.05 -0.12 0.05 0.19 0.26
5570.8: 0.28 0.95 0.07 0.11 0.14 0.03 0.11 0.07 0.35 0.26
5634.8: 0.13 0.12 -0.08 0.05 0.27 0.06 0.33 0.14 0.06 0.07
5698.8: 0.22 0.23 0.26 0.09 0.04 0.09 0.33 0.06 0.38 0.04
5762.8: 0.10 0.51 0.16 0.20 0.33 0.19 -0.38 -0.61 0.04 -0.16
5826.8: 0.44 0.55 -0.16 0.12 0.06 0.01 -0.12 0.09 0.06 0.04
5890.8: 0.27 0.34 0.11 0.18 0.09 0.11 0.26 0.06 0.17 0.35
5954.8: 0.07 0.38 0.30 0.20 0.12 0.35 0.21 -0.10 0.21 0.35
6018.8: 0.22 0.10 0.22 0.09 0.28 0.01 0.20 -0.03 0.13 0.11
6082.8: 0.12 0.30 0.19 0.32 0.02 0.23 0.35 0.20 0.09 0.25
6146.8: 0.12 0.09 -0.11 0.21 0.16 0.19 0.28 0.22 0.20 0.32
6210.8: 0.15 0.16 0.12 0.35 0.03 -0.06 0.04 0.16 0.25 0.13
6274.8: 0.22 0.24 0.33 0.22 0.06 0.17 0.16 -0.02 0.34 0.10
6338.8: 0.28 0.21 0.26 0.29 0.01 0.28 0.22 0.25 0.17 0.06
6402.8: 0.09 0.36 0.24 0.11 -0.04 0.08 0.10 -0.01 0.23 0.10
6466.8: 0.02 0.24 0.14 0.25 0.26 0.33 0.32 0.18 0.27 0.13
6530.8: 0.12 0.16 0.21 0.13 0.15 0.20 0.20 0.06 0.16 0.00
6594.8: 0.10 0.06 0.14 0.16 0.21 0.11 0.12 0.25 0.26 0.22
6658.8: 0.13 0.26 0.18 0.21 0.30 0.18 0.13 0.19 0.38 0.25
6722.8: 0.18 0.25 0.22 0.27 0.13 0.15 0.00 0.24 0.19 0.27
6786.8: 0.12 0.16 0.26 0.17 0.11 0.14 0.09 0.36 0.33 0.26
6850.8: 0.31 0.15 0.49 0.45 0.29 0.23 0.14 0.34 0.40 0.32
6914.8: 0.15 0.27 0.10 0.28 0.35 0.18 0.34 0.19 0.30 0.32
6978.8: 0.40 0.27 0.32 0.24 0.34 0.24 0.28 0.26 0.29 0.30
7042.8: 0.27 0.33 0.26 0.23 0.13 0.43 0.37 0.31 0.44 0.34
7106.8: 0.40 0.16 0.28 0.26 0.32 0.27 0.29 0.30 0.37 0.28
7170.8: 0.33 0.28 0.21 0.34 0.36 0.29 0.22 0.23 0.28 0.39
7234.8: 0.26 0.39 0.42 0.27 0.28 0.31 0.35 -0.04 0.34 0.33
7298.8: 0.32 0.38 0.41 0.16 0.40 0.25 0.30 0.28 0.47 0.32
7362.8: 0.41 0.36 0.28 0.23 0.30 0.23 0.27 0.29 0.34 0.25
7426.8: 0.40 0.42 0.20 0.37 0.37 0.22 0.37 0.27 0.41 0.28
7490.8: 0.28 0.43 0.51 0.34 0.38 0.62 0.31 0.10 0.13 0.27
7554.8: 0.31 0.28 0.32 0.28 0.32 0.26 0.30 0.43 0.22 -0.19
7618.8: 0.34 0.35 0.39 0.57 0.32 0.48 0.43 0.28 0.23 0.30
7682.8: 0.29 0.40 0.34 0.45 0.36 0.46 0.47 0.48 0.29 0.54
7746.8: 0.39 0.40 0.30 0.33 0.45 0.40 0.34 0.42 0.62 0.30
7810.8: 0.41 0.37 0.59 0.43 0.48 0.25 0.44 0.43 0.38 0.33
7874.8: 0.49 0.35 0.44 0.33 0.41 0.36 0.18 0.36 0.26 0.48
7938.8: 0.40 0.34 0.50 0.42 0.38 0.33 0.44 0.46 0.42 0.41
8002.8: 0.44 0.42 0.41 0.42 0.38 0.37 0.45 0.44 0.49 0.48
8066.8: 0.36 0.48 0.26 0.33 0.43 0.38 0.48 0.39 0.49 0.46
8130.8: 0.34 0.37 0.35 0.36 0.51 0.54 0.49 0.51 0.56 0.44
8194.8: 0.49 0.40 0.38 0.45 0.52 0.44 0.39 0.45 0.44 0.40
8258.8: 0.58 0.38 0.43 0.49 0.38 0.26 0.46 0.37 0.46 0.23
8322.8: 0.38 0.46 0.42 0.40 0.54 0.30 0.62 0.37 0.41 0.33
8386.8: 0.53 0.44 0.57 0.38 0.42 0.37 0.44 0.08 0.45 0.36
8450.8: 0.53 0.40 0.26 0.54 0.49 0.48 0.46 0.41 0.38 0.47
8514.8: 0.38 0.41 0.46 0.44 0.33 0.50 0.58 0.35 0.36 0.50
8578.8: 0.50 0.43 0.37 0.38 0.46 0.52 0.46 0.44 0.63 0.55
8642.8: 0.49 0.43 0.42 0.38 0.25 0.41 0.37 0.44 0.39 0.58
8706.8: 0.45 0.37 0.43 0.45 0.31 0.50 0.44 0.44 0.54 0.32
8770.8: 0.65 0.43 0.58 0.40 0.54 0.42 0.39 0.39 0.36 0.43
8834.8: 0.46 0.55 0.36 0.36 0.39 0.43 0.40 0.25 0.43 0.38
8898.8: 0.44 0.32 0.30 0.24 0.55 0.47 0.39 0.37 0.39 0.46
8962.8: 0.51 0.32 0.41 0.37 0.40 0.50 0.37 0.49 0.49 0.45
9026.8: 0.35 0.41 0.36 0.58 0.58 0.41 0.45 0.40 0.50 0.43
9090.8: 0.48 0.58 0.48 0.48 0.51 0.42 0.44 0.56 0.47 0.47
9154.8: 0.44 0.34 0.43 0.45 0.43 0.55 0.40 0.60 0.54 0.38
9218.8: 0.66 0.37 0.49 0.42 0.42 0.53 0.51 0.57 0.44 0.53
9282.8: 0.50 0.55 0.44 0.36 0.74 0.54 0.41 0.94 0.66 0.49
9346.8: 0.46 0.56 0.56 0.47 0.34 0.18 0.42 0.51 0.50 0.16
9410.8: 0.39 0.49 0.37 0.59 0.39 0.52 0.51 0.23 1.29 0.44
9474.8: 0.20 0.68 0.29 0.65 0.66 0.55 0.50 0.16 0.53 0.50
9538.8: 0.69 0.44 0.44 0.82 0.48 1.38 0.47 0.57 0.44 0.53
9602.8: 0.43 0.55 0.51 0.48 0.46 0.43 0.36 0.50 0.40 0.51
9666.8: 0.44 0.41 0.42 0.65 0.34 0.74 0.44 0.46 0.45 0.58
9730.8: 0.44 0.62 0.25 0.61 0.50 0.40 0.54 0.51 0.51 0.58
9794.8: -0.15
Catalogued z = 0.719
